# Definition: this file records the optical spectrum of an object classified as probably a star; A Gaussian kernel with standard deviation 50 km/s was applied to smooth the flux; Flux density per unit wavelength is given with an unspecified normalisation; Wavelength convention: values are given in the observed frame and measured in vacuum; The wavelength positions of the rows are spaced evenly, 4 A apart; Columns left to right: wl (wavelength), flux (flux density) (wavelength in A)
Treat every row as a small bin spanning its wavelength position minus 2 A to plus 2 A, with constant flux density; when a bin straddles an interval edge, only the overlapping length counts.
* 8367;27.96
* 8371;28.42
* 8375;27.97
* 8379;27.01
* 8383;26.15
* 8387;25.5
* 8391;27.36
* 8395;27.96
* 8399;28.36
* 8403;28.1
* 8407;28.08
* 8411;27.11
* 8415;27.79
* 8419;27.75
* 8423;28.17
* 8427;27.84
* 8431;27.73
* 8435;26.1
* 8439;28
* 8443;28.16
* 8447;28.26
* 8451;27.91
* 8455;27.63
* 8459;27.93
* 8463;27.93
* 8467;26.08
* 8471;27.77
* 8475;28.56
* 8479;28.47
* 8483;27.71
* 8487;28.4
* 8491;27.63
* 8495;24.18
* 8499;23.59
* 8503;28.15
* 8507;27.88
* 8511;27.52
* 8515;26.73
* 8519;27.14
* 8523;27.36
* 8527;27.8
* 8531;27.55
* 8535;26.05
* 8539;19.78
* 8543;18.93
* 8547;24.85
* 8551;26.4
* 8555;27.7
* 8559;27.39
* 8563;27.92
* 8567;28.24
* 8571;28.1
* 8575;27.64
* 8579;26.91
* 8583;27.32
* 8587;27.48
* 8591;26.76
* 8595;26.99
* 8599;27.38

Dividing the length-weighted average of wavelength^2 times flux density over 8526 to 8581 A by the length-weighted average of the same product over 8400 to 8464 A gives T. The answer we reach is 1.0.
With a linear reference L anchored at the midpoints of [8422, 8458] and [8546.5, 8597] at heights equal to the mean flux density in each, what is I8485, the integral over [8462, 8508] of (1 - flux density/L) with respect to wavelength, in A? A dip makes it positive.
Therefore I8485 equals 0.7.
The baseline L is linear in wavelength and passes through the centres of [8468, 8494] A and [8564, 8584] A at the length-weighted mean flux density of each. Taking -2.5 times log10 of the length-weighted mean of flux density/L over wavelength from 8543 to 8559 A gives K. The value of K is 0.09 mag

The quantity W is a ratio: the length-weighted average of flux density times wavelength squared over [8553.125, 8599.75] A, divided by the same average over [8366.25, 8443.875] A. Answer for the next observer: 1.0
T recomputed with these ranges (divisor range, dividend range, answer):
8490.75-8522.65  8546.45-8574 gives 1.04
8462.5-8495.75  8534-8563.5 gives 0.91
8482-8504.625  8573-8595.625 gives 1.05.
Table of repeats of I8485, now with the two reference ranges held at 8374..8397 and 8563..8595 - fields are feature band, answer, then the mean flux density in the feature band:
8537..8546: 2.4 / 20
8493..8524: 0.9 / 26.5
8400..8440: -0.9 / 27.7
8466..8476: -0.1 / 27.5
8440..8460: -0.6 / 28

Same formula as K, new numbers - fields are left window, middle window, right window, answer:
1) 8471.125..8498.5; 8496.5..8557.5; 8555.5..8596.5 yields 0.06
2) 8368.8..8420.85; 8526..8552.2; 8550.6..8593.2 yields 0.13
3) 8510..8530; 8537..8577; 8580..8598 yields 0.06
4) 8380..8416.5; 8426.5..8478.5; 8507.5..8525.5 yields -0.02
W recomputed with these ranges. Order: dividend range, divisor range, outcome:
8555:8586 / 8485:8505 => 1.07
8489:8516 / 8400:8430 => 0.97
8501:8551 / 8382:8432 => 0.96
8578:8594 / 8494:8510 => 1.06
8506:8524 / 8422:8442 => 1.01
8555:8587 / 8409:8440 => 1.04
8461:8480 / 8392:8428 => 1.01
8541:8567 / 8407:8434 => 0.96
